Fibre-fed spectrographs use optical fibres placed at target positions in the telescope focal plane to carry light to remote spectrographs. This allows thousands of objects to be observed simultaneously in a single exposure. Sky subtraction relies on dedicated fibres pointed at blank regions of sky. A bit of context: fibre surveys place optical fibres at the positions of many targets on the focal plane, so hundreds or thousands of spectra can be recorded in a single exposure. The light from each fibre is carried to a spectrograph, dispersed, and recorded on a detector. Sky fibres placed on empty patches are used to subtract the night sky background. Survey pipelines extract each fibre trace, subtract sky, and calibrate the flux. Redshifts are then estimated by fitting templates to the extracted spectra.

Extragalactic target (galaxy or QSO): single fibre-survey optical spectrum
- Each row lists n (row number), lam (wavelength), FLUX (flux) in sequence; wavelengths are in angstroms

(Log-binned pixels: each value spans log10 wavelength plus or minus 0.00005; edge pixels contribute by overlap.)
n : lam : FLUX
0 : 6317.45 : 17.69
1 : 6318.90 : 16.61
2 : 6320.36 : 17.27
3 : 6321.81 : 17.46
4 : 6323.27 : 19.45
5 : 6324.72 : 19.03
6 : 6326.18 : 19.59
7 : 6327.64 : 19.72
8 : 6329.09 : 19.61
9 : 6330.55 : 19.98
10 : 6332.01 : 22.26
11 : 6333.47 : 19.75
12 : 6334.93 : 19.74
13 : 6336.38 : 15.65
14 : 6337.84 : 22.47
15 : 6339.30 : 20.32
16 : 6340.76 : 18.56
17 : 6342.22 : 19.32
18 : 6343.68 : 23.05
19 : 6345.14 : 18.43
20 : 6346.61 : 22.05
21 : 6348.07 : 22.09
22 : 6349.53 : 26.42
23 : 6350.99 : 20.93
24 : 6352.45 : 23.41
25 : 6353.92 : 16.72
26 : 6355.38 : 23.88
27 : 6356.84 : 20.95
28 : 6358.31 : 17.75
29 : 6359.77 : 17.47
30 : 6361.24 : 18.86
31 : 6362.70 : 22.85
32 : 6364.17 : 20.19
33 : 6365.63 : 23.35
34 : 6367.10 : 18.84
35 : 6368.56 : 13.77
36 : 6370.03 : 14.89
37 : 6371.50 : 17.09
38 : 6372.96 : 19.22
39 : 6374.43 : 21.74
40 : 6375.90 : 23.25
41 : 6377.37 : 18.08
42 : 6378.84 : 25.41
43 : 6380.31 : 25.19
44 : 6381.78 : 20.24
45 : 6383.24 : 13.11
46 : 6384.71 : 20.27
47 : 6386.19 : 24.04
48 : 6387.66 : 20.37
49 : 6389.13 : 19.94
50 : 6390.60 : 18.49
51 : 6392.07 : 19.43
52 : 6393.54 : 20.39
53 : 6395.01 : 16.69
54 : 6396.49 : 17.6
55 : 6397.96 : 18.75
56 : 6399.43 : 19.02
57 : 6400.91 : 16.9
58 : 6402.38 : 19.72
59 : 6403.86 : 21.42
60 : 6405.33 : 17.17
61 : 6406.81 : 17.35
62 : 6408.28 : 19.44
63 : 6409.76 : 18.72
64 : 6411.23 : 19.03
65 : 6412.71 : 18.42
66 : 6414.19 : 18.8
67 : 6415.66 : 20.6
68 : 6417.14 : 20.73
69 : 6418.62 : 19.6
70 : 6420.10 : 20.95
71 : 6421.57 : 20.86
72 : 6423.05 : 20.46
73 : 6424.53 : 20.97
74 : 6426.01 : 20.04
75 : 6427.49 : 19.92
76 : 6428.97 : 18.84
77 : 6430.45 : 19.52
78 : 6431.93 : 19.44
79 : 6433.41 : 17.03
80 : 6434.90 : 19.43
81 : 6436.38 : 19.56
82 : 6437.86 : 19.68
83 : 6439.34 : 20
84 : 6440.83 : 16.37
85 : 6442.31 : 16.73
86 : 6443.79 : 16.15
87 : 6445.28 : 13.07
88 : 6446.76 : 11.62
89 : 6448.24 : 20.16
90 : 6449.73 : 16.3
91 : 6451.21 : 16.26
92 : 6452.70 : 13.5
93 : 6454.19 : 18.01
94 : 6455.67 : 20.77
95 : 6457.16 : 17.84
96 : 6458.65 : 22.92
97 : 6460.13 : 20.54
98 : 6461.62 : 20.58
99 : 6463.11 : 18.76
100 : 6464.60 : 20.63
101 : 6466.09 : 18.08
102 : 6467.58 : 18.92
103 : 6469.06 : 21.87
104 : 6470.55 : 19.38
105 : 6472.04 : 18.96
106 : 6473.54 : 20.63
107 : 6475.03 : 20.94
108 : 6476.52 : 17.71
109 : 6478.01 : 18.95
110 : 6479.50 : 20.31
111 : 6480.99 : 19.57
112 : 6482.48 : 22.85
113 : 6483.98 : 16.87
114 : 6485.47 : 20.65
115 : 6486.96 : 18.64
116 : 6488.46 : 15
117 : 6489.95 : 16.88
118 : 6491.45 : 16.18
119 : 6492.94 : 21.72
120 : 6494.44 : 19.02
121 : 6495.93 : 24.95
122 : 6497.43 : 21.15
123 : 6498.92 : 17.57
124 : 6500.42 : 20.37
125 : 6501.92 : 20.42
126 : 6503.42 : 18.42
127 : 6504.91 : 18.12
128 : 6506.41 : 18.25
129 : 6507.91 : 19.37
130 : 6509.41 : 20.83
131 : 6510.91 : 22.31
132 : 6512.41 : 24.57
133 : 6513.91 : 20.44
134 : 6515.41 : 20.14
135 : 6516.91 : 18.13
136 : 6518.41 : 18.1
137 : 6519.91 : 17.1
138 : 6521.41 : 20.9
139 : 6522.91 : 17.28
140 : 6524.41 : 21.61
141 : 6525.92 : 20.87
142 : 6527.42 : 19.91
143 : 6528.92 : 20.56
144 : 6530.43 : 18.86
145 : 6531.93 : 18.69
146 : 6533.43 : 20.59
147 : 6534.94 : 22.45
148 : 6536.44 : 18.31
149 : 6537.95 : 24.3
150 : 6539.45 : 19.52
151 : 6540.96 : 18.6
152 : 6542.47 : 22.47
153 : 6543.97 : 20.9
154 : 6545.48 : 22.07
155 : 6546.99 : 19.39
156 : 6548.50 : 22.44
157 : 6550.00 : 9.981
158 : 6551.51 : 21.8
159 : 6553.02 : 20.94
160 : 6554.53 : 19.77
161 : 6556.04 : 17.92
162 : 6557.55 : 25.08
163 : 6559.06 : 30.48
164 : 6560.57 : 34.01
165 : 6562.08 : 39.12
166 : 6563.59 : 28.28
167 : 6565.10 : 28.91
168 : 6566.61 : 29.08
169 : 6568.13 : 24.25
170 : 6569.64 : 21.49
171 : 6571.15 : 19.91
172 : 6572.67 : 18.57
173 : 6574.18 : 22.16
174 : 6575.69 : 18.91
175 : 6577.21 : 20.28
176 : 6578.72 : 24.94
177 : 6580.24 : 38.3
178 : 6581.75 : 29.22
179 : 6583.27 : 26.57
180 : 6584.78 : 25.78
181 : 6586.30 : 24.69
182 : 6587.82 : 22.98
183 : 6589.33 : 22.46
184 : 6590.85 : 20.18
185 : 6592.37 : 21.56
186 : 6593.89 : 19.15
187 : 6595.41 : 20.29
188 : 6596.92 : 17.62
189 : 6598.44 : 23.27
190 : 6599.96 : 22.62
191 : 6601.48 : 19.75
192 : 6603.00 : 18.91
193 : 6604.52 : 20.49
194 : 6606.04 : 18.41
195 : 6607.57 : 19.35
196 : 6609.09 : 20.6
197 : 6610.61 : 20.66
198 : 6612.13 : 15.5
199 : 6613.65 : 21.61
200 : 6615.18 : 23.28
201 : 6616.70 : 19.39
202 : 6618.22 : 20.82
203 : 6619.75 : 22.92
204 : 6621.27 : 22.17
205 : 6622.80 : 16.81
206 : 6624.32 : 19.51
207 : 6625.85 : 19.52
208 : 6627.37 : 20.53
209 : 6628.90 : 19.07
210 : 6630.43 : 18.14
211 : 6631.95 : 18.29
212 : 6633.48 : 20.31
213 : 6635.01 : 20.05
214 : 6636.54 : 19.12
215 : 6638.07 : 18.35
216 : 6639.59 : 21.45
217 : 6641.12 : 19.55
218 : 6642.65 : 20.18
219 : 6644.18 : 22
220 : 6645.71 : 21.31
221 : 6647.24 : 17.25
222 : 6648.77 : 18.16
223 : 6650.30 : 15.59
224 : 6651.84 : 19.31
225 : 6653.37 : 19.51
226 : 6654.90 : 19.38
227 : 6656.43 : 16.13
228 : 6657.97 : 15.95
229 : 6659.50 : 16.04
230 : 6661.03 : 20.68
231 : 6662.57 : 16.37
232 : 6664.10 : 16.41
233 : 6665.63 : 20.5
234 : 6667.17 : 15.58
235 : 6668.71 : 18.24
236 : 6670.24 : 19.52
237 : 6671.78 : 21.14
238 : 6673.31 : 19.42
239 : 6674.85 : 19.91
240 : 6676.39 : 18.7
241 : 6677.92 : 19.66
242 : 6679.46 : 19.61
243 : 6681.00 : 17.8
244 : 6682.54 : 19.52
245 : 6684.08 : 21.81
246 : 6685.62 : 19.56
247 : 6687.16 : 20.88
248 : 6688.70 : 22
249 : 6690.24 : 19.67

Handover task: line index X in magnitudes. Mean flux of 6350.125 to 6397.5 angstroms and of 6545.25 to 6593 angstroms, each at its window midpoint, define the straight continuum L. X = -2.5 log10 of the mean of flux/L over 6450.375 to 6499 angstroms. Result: 0.14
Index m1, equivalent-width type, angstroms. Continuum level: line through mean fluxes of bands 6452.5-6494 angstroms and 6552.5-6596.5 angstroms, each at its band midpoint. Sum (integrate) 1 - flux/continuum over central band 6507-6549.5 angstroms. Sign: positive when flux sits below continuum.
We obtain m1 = 3.6 angstroms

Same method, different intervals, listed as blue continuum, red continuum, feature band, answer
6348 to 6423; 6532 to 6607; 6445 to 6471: 3.2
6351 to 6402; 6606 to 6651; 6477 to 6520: 0.2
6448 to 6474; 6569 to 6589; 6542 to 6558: 1.9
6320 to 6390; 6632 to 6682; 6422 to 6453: 2.8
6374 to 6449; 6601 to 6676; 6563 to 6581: -5.0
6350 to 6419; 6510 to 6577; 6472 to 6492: 2.0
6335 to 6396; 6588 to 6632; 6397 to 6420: 1.2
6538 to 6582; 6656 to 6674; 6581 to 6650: 0.3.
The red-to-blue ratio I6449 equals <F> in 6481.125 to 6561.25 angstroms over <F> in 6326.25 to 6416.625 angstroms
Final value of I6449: 1.03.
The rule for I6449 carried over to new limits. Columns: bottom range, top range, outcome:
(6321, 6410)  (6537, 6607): 1.16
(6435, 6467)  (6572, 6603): 1.27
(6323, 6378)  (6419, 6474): 0.94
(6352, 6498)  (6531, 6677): 1.09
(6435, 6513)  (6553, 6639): 1.17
